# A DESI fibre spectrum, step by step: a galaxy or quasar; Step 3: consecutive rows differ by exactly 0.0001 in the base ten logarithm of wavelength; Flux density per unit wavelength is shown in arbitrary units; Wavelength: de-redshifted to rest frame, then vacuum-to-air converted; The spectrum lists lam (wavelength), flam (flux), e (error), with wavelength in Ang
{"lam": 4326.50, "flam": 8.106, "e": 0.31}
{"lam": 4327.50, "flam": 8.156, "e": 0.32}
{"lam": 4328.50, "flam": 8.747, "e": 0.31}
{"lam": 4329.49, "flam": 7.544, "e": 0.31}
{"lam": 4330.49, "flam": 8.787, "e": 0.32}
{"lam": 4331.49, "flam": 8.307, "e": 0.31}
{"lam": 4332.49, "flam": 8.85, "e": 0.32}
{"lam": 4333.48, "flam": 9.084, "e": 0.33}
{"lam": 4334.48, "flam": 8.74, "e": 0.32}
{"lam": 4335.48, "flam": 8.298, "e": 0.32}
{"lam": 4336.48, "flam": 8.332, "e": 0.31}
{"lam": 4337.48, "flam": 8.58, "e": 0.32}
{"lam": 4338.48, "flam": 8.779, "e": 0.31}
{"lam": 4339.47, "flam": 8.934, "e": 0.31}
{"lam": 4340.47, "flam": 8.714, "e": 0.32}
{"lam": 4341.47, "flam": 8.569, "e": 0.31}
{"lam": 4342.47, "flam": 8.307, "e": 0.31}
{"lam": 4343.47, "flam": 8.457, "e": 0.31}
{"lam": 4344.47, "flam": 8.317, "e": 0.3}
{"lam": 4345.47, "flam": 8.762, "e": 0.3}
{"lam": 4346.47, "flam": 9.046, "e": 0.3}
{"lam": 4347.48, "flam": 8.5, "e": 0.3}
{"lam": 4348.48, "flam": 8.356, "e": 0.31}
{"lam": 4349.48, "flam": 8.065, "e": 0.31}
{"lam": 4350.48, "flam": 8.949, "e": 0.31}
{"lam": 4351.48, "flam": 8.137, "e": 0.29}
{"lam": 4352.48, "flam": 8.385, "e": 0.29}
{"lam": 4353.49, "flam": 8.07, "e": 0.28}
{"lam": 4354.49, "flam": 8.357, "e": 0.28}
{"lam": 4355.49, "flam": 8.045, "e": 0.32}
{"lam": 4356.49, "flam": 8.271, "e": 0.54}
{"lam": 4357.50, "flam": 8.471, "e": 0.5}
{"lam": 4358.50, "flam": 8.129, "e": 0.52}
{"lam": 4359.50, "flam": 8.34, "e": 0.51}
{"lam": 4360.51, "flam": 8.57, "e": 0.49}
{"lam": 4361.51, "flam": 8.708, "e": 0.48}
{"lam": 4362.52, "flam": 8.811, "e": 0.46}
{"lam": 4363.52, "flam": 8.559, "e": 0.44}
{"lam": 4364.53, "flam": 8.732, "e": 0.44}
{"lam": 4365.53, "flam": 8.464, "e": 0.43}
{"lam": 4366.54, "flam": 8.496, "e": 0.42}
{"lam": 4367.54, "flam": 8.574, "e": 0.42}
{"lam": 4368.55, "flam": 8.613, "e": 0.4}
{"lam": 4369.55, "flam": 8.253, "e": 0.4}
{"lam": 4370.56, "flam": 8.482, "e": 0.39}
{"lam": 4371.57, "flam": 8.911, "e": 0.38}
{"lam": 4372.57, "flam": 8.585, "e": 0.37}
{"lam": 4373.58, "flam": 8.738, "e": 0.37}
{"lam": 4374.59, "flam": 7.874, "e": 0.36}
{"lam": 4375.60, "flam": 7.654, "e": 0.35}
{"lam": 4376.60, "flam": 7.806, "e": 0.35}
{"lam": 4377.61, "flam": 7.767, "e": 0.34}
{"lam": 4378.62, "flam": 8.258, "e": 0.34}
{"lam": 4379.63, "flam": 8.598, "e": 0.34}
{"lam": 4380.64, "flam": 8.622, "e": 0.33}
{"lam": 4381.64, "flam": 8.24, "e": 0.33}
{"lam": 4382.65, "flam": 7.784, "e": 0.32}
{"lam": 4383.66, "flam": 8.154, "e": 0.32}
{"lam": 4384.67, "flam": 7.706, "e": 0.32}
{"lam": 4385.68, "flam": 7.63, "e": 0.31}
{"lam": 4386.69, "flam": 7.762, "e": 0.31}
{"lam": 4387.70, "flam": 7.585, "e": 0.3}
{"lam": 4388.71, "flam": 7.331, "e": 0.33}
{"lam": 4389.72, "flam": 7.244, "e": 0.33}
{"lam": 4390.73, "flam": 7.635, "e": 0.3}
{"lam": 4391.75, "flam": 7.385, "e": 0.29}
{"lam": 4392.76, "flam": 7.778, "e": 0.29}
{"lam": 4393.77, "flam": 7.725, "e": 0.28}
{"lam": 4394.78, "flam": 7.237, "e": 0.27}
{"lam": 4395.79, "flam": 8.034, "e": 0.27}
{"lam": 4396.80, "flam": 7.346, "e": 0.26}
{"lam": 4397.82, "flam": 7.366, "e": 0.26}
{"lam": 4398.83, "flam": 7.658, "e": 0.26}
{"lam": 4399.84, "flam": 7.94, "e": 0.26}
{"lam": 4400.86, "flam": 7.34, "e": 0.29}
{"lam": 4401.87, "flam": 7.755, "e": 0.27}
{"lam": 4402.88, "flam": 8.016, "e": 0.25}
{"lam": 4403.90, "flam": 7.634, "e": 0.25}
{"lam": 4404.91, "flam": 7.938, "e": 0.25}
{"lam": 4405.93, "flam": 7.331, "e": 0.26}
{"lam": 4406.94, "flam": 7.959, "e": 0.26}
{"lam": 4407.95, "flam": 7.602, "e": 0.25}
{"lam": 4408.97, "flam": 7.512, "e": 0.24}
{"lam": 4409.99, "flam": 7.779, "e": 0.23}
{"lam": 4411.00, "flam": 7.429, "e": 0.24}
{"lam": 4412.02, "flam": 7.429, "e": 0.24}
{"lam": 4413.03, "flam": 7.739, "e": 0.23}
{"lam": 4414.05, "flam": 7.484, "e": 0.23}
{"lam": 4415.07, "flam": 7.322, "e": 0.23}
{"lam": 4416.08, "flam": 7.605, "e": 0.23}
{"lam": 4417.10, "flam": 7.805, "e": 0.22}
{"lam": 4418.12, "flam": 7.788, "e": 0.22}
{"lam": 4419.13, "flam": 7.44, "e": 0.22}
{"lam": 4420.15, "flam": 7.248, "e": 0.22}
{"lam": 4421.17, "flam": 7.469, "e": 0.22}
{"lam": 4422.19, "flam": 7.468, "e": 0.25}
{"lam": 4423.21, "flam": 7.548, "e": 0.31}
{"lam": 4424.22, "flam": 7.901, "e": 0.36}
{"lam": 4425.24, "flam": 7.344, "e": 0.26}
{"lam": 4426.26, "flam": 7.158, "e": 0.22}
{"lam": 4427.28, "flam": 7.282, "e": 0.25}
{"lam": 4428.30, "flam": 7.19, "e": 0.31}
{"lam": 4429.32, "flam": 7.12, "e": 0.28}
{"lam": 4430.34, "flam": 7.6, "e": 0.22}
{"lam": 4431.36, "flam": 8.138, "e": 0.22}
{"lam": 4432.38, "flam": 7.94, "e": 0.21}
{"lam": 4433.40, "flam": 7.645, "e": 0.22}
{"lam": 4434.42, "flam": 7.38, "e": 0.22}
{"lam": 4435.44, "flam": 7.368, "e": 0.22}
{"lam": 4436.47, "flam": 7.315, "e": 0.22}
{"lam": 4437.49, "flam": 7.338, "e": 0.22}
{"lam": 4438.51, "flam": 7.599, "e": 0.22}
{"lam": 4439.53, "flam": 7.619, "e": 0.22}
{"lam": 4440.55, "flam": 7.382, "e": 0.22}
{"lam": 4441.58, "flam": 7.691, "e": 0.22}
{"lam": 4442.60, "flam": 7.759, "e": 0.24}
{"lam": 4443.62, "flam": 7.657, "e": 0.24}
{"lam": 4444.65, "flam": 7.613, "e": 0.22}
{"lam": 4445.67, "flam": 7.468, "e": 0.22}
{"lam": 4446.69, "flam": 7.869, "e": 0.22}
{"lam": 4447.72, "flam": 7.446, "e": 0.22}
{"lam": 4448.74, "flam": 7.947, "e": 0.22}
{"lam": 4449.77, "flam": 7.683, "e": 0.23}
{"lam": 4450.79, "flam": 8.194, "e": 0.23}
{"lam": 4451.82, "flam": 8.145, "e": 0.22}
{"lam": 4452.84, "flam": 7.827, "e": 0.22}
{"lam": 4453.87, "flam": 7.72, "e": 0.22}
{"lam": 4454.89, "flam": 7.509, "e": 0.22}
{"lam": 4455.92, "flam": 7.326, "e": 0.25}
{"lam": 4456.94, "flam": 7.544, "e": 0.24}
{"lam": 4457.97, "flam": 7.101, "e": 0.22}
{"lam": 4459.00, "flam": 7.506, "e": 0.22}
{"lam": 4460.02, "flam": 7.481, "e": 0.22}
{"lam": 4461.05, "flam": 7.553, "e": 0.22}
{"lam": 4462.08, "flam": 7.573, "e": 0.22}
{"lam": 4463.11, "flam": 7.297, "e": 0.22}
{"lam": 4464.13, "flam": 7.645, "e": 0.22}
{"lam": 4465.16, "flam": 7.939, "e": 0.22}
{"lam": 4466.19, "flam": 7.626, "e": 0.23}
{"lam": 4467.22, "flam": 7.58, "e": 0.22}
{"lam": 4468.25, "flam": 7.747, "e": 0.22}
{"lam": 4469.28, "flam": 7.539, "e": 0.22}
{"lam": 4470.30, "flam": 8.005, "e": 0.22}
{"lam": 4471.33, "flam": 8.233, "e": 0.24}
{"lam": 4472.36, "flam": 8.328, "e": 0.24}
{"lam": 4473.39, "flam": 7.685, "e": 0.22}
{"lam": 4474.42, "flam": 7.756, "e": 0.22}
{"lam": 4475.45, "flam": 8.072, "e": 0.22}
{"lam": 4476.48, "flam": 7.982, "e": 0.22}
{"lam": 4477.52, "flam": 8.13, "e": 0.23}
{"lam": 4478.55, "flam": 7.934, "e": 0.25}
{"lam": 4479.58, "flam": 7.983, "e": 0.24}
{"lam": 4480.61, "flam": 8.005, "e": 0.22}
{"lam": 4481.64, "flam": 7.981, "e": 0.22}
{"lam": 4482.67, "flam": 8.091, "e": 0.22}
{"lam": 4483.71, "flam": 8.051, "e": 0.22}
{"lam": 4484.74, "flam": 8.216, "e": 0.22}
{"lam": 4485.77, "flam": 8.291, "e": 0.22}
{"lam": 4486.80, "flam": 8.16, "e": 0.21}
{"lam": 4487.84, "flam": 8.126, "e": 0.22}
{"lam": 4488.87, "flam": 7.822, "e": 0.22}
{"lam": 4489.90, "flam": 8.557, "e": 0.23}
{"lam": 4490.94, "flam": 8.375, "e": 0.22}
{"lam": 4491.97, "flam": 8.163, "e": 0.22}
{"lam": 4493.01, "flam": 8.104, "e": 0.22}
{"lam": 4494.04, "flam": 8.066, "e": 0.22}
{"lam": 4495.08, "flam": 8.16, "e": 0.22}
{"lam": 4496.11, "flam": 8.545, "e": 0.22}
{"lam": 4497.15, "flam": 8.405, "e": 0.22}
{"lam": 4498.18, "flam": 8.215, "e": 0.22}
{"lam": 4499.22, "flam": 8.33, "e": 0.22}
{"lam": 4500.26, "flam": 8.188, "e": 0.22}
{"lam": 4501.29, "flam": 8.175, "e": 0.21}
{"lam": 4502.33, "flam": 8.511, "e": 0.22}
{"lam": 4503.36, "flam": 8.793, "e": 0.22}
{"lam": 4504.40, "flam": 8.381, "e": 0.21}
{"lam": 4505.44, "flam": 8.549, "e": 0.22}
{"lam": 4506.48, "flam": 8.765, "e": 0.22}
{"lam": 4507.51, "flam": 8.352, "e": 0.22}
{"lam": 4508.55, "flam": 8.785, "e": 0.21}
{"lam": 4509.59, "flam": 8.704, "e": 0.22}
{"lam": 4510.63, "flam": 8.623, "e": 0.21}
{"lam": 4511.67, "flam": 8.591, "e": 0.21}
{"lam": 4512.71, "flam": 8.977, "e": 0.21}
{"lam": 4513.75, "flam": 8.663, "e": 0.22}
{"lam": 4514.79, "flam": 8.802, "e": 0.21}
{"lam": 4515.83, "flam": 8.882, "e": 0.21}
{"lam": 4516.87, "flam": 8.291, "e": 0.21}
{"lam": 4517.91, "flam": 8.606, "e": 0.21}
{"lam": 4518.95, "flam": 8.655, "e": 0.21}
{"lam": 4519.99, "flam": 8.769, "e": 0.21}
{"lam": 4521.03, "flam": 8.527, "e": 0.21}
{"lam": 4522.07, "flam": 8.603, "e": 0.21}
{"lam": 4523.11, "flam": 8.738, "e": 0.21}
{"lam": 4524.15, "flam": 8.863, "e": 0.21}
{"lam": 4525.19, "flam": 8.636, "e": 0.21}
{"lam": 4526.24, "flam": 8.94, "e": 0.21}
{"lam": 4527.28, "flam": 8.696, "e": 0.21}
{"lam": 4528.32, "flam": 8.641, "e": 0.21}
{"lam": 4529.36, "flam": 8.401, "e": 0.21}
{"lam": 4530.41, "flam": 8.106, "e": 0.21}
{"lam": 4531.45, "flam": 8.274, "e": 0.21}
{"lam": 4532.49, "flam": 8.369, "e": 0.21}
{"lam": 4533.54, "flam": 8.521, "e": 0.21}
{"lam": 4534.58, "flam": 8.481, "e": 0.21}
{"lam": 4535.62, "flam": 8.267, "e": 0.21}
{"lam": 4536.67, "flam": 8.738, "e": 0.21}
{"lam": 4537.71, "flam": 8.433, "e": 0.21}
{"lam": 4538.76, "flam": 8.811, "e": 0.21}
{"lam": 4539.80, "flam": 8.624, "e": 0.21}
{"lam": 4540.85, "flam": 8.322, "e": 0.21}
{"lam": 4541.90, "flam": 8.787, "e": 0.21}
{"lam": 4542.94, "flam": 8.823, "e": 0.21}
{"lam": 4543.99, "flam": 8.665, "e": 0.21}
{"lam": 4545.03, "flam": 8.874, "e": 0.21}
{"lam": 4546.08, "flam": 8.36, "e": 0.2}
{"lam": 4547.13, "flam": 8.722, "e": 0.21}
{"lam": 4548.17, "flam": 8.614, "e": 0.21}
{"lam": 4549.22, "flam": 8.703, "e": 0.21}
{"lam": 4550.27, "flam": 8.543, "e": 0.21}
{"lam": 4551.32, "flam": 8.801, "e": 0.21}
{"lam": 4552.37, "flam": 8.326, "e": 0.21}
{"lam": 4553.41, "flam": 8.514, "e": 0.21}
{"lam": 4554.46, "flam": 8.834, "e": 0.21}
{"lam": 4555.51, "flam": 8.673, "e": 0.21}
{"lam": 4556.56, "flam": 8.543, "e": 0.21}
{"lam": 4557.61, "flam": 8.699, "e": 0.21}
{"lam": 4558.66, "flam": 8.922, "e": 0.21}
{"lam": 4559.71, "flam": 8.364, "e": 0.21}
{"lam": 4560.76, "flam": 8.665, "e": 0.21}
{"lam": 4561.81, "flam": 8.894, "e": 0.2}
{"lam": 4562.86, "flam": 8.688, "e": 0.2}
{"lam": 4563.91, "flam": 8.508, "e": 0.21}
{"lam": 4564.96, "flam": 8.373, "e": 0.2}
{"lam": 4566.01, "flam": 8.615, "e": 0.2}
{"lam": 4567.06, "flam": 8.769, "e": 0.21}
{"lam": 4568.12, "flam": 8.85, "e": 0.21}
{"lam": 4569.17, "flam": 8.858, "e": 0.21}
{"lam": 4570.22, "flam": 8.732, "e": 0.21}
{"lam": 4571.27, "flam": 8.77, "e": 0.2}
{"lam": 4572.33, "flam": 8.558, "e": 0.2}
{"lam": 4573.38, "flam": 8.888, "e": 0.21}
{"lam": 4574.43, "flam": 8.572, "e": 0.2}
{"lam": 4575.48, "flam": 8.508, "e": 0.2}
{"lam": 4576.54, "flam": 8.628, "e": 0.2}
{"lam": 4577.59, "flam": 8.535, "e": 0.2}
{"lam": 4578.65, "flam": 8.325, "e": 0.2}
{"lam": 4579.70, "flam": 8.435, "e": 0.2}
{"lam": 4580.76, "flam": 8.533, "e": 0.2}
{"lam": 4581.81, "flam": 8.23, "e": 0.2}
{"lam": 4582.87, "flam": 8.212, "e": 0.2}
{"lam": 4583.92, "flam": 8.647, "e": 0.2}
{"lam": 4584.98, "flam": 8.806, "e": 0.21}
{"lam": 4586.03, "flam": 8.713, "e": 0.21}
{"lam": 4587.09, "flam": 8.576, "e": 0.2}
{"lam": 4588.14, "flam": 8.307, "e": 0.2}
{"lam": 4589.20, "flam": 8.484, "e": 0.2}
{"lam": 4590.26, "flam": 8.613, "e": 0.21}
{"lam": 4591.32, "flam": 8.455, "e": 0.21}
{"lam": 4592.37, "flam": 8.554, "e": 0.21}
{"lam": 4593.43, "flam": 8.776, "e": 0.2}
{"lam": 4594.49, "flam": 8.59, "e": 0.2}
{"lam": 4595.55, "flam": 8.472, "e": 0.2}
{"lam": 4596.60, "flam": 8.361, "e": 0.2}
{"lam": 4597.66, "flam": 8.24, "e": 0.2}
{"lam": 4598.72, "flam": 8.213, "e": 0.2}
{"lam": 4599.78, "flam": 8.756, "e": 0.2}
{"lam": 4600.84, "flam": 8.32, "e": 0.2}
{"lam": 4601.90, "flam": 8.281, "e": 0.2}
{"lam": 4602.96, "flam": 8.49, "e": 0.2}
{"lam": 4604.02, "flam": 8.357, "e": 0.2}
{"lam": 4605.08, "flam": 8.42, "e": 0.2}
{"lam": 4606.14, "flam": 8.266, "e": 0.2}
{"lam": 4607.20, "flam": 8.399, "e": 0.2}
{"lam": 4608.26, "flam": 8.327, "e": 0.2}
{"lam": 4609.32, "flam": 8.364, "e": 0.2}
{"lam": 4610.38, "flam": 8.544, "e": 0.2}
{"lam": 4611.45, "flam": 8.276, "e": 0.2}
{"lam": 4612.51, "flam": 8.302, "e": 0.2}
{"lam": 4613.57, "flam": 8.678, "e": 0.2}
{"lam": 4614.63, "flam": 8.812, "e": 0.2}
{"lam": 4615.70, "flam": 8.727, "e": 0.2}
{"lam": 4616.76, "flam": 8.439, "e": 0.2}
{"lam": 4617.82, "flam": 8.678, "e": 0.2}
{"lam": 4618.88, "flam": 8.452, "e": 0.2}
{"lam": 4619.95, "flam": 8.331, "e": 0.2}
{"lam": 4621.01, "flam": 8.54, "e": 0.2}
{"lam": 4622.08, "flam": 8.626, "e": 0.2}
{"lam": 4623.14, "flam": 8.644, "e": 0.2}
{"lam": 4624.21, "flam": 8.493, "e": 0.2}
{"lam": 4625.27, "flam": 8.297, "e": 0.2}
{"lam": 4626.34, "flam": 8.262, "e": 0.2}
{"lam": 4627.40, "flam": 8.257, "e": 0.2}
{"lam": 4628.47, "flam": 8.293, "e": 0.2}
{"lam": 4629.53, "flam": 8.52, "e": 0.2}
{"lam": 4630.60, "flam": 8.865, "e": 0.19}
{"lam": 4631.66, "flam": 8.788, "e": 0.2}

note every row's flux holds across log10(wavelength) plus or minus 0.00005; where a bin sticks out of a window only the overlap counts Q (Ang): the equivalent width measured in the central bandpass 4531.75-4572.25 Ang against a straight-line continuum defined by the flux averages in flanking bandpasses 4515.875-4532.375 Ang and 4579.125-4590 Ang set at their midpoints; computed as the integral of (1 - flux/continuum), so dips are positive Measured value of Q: -0.4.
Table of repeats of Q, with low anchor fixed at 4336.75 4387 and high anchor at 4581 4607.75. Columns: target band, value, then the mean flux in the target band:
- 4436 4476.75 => 3.6 Ang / 7.68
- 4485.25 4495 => 0.3 Ang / 8.18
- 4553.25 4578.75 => -0.6 Ang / 8.66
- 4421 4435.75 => 1.6 Ang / 7.51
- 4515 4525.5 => -0.3 Ang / 8.67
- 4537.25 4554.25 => -0.4 Ang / 8.62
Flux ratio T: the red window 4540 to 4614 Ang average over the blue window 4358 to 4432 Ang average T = 1.1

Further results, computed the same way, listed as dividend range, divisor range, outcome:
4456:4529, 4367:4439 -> 1.06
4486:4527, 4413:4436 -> 1.13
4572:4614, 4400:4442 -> 1.12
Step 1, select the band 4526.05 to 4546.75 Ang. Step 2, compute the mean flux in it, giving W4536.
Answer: 8.55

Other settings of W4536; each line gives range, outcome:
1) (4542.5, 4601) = 8.59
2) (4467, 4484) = 7.95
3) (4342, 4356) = 8.41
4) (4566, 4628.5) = 8.51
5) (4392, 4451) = 7.59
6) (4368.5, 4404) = 7.89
